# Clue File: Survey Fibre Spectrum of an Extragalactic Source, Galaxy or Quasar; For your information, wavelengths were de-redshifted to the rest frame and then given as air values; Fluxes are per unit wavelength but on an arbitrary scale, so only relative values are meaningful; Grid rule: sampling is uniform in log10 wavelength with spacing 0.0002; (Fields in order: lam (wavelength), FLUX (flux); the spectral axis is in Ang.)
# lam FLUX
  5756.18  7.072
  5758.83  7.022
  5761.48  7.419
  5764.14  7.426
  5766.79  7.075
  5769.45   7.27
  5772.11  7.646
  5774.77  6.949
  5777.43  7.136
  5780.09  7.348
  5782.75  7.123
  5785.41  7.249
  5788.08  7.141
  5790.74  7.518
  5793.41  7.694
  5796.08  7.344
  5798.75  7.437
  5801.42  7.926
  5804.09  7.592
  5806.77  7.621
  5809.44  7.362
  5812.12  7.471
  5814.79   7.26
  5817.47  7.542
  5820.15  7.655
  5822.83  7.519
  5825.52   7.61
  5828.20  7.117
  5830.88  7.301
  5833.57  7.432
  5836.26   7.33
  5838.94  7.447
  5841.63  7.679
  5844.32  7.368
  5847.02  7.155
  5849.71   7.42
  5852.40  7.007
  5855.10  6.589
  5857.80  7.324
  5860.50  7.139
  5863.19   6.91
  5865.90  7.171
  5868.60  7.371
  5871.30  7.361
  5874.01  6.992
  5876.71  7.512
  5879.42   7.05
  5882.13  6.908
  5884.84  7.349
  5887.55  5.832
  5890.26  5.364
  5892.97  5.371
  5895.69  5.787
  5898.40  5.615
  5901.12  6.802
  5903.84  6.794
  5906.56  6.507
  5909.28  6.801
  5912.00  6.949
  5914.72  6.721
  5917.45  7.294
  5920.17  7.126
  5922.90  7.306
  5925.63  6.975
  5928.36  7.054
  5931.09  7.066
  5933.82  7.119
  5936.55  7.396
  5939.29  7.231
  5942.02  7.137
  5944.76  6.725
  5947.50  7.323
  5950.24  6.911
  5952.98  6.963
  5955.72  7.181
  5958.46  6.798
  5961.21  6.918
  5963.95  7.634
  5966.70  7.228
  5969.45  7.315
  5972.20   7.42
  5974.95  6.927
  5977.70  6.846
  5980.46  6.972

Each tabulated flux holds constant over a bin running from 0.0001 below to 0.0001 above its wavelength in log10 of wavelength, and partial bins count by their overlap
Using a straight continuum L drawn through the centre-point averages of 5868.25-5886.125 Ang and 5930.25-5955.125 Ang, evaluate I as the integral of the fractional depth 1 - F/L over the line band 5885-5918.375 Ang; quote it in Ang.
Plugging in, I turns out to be 3.8 Ang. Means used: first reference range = 7.21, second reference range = 7.1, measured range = 6.34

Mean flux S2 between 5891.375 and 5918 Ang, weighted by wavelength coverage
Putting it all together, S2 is 6.43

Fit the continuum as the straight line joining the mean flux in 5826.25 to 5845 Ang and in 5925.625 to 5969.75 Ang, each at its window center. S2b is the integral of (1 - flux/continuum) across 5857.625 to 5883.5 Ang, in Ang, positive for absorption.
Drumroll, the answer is 0.5 Ang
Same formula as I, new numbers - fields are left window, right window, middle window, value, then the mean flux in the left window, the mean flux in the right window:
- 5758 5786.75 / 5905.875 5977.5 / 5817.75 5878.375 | -1.0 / 7.24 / 7.08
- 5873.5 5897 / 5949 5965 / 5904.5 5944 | -1.5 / 6.44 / 7.06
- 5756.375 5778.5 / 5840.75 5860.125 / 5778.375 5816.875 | -1.1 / 7.23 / 7.2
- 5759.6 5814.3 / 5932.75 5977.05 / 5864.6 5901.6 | 3.3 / 7.38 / 7.14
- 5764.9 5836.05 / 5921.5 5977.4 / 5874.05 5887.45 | 0.4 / 7.4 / 7.13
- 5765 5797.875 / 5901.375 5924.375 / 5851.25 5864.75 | 0.2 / 7.3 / 6.93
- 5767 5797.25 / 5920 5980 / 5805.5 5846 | -1.1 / 7.3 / 7.12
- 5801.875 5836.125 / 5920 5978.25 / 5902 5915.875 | 0.9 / 7.46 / 7.12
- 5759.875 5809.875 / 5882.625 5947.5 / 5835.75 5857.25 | -0.5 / 7.38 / 6.73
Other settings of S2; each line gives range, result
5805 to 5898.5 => 7.08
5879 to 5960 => 6.78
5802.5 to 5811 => 7.53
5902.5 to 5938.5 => 7.01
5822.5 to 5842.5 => 7.42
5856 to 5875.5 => 7.17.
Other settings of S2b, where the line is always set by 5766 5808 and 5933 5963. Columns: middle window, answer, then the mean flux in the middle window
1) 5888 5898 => 2.3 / 5.55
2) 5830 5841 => -0.2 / 7.4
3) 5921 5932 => 0.0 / 7.1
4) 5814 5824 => -0.3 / 7.51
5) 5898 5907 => 0.8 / 6.5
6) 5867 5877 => -0.1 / 7.29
